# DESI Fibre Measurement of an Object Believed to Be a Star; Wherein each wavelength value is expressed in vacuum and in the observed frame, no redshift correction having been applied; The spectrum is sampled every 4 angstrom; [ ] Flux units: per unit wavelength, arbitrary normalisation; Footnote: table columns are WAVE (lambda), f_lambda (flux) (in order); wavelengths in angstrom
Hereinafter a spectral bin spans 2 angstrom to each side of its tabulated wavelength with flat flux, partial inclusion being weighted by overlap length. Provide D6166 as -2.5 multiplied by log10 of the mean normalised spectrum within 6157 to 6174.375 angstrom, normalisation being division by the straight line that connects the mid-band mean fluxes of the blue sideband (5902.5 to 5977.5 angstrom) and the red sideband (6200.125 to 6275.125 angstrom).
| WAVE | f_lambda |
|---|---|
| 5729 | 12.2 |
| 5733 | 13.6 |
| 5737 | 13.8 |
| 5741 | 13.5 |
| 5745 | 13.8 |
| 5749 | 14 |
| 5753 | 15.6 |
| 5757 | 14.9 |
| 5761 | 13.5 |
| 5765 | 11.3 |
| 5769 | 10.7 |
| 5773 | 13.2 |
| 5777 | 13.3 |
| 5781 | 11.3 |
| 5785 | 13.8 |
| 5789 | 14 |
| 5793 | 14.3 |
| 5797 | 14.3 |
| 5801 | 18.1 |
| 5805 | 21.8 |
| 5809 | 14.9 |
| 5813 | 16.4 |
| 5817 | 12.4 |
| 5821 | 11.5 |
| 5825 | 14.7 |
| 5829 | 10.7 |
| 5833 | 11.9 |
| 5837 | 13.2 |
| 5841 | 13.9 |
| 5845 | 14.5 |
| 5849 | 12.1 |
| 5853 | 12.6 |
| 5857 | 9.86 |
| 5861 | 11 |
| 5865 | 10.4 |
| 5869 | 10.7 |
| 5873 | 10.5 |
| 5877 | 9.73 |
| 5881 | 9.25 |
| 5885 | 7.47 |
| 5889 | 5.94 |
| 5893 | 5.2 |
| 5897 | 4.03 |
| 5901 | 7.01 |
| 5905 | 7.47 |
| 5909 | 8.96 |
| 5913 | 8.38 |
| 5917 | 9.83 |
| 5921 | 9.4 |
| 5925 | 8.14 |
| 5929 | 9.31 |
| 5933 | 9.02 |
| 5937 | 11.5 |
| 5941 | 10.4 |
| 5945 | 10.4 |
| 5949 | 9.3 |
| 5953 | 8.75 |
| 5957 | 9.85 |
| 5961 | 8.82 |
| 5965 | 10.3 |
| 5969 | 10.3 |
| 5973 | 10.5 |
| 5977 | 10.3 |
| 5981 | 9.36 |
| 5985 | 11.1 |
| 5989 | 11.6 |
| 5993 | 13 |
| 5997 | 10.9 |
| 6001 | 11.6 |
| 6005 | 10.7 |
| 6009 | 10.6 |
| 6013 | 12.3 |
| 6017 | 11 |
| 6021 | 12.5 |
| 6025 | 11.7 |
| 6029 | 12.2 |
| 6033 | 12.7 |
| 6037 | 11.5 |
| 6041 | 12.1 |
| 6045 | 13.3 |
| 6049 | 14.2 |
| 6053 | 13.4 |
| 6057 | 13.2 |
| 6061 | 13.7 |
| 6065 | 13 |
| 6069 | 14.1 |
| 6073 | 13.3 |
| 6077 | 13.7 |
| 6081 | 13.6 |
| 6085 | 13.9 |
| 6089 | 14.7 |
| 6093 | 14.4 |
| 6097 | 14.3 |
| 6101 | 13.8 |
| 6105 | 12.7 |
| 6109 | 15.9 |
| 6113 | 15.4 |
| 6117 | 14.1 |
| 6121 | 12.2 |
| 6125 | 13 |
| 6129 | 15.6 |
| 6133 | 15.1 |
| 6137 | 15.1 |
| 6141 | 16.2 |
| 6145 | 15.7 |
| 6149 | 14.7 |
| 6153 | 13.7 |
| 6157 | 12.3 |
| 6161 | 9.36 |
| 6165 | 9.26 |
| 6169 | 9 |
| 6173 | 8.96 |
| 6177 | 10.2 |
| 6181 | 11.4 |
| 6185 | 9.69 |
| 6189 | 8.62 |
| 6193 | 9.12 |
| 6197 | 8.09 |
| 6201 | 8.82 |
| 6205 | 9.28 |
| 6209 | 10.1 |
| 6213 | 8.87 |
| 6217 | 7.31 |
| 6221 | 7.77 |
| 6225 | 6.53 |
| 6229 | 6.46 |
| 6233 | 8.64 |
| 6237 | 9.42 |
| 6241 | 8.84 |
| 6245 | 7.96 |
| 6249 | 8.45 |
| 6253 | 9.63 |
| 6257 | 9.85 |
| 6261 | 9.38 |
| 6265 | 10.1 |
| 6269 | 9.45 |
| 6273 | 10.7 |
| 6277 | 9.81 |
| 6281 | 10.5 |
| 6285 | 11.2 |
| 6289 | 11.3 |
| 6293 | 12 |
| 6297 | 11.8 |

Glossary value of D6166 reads -0.06 mag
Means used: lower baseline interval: 9.49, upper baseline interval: 8.82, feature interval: 9.51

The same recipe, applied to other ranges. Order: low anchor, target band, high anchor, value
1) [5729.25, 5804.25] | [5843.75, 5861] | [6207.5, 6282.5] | 0.08 mag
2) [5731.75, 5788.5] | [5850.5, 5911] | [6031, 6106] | 0.47 mag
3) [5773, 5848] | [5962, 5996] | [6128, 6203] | 0.20 mag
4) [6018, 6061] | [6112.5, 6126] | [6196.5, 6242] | -0.25 mag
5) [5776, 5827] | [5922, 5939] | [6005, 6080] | 0.39 mag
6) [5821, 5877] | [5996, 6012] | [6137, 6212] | 0.04 mag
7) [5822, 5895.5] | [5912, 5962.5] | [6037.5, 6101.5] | 0.24 mag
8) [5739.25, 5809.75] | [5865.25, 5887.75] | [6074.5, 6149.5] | 0.45 mag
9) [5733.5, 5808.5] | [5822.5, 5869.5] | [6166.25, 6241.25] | 0.09 mag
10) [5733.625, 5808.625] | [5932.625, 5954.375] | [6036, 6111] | 0.36 mag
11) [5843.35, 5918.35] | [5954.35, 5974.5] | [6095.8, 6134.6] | 0.11 mag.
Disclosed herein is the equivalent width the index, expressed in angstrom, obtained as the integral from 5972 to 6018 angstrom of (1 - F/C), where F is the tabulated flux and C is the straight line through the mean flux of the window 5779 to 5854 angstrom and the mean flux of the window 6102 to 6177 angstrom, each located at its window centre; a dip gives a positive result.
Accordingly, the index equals 8.3 angstrom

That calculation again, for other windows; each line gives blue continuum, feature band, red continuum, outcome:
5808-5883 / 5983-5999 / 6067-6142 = 2.0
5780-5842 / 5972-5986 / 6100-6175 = 3.6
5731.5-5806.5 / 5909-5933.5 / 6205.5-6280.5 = 6.7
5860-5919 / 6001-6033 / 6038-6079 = 1.3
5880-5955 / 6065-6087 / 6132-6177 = -5.0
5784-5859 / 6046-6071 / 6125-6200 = -2.3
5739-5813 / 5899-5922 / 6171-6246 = 7.5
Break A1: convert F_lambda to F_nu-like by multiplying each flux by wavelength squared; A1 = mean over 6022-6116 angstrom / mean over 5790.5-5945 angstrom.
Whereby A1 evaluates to 1.3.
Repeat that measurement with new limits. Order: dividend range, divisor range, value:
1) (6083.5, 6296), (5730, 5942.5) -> 1.07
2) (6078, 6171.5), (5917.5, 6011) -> 1.40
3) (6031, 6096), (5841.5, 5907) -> 1.54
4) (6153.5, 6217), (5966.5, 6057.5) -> 0.86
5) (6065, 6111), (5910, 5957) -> 1.55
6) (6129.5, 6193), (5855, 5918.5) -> 1.54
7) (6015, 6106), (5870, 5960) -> 1.60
